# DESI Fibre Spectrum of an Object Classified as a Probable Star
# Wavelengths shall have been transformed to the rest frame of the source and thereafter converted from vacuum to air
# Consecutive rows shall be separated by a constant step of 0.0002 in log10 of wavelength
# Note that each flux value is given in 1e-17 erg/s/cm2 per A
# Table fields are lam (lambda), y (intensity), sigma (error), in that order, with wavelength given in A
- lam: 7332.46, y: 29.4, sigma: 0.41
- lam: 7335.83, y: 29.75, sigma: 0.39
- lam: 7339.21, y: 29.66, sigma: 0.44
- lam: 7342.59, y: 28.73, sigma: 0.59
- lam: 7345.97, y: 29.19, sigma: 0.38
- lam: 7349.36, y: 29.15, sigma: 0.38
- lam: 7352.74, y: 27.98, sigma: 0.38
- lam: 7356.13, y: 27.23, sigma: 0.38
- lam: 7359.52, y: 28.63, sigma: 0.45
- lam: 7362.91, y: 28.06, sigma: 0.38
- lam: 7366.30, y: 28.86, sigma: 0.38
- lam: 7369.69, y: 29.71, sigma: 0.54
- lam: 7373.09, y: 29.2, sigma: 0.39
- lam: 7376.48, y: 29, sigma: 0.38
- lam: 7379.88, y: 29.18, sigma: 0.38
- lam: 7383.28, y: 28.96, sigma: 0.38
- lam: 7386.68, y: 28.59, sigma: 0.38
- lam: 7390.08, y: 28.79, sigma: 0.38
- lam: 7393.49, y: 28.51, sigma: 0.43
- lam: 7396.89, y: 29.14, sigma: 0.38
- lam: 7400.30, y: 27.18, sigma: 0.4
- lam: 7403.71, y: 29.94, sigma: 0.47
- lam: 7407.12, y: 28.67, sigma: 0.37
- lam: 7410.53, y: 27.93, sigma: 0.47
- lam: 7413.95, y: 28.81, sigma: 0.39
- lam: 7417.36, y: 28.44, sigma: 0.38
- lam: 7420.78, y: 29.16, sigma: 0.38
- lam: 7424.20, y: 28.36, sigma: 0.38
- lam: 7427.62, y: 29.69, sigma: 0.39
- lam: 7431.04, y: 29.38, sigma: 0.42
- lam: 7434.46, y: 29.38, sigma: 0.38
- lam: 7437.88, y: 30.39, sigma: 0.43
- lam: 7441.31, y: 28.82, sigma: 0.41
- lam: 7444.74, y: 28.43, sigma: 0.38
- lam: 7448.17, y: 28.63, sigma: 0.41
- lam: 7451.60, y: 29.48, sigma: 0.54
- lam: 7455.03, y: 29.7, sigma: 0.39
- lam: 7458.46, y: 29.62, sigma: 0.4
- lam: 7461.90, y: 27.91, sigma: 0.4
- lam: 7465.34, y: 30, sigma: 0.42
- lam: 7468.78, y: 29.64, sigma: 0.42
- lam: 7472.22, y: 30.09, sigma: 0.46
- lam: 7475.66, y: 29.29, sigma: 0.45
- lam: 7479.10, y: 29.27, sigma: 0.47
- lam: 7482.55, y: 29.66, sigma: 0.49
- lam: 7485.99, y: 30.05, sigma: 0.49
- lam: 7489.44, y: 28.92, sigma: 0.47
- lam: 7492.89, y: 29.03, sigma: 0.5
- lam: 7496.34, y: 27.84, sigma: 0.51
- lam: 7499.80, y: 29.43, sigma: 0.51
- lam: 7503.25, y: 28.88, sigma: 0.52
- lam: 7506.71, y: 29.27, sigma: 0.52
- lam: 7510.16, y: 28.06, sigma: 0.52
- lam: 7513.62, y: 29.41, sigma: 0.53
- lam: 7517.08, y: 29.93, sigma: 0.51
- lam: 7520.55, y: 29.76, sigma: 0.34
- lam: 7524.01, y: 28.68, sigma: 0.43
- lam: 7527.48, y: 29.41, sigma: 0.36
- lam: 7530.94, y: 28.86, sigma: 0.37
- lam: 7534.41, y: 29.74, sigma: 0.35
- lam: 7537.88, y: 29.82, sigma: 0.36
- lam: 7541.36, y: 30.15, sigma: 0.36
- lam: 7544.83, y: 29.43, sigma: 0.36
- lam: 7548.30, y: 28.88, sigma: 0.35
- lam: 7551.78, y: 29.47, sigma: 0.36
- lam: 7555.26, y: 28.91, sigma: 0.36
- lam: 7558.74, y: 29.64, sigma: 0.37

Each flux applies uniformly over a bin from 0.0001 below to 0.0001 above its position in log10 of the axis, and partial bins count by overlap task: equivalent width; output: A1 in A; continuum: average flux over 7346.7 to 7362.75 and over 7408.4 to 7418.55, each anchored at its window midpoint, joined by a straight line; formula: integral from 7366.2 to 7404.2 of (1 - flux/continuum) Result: -0.7 A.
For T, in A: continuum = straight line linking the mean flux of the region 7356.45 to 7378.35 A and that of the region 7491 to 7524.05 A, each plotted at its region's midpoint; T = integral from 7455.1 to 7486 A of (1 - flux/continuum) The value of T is -0.5 A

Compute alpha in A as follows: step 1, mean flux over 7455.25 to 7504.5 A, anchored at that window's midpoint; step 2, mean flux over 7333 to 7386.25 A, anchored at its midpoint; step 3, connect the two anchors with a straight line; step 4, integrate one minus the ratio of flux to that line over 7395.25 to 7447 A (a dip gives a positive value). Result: 0.3 A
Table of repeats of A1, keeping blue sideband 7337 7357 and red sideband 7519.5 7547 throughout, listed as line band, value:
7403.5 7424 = 0.21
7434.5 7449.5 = 0.00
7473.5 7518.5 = 0.25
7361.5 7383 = -0.13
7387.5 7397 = 0.06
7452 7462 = -0.05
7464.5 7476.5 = -0.22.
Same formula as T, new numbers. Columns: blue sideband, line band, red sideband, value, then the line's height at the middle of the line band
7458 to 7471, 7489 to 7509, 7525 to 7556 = 0.3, 29.3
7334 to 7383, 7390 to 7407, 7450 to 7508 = 0.2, 29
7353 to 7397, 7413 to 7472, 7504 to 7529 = -0.5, 28.9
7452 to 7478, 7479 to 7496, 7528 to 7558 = 0.1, 29.5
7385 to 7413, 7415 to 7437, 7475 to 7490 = -0.2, 28.9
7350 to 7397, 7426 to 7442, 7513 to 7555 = -0.3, 29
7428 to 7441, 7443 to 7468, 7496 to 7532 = 0.3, 29.5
